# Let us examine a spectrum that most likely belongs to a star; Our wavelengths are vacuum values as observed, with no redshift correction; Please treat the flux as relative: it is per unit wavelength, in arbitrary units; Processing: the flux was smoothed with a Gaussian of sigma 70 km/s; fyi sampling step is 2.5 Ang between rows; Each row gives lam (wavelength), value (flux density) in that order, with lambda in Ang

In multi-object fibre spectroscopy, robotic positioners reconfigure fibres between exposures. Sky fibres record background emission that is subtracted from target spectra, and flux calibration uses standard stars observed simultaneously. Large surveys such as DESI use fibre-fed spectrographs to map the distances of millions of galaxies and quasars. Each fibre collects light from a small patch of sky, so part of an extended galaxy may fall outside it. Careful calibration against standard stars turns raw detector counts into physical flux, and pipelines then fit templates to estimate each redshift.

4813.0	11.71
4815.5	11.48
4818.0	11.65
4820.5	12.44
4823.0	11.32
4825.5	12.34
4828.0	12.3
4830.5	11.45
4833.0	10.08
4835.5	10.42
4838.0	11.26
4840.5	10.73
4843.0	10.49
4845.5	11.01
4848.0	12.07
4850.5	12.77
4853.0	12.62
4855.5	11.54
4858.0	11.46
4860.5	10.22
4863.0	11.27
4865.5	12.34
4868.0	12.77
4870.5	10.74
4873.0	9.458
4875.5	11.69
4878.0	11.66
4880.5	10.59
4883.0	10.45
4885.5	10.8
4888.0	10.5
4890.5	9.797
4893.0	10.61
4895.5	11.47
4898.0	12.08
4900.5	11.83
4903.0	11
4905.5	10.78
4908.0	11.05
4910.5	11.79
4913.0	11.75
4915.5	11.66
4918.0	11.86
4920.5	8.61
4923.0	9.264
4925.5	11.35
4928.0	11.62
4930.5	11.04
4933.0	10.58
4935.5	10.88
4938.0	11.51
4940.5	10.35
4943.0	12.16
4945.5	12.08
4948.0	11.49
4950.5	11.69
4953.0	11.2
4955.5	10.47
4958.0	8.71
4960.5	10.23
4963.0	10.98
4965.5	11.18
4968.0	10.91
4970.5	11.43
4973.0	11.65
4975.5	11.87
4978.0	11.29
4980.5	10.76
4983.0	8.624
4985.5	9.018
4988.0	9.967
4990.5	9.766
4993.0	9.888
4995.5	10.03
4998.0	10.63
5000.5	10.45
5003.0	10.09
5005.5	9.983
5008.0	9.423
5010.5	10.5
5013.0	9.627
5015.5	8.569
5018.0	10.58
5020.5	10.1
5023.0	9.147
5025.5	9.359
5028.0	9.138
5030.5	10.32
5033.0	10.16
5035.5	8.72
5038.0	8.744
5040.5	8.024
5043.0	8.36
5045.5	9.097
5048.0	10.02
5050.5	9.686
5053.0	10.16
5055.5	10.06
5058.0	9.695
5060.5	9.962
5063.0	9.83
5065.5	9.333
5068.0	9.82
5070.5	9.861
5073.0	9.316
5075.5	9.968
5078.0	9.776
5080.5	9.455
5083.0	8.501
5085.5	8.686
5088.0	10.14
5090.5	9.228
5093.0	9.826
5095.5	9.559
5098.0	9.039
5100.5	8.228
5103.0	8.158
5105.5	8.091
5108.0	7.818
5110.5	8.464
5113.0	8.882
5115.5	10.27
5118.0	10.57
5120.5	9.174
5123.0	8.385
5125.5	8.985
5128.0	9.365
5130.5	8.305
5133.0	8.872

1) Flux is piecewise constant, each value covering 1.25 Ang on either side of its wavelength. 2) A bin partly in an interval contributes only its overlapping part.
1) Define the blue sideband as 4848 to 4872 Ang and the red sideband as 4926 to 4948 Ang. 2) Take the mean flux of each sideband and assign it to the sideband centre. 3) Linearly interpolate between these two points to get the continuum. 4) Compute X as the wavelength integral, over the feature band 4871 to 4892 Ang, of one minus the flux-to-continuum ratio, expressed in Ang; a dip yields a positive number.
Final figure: 1.8 Ang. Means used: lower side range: 11.7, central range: 10.6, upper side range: 11.3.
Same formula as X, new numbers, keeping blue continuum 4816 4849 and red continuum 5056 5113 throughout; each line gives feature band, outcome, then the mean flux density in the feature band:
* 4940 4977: -2.97 Ang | 11.1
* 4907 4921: -0.78 Ang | 11.3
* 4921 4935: -0.16 Ang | 10.7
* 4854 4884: -0.43 Ang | 11.2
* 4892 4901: -0.57 Ang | 11.5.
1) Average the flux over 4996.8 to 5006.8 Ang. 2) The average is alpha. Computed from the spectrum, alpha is 10.3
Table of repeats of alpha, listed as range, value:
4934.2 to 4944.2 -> 11.2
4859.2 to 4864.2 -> 10.7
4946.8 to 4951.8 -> 11.6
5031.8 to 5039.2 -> 9.2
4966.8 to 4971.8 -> 11.2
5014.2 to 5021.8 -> 9.74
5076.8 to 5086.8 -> 9.11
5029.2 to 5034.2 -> 10.2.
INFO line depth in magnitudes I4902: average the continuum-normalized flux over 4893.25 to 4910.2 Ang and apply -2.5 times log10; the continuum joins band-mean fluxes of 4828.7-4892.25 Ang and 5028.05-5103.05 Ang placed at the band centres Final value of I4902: -0.06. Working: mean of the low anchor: 11.1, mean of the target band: 11.3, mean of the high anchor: 9.41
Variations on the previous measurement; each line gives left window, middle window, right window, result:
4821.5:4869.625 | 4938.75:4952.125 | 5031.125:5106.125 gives -0.10 mag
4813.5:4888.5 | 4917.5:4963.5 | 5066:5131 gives -0.03 mag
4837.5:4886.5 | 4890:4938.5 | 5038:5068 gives -0.02 mag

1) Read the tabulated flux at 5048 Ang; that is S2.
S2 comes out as 10.02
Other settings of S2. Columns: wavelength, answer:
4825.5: 12.34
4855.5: 11.54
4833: 10.08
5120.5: 9.174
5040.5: 8.024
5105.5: 8.091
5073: 9.316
